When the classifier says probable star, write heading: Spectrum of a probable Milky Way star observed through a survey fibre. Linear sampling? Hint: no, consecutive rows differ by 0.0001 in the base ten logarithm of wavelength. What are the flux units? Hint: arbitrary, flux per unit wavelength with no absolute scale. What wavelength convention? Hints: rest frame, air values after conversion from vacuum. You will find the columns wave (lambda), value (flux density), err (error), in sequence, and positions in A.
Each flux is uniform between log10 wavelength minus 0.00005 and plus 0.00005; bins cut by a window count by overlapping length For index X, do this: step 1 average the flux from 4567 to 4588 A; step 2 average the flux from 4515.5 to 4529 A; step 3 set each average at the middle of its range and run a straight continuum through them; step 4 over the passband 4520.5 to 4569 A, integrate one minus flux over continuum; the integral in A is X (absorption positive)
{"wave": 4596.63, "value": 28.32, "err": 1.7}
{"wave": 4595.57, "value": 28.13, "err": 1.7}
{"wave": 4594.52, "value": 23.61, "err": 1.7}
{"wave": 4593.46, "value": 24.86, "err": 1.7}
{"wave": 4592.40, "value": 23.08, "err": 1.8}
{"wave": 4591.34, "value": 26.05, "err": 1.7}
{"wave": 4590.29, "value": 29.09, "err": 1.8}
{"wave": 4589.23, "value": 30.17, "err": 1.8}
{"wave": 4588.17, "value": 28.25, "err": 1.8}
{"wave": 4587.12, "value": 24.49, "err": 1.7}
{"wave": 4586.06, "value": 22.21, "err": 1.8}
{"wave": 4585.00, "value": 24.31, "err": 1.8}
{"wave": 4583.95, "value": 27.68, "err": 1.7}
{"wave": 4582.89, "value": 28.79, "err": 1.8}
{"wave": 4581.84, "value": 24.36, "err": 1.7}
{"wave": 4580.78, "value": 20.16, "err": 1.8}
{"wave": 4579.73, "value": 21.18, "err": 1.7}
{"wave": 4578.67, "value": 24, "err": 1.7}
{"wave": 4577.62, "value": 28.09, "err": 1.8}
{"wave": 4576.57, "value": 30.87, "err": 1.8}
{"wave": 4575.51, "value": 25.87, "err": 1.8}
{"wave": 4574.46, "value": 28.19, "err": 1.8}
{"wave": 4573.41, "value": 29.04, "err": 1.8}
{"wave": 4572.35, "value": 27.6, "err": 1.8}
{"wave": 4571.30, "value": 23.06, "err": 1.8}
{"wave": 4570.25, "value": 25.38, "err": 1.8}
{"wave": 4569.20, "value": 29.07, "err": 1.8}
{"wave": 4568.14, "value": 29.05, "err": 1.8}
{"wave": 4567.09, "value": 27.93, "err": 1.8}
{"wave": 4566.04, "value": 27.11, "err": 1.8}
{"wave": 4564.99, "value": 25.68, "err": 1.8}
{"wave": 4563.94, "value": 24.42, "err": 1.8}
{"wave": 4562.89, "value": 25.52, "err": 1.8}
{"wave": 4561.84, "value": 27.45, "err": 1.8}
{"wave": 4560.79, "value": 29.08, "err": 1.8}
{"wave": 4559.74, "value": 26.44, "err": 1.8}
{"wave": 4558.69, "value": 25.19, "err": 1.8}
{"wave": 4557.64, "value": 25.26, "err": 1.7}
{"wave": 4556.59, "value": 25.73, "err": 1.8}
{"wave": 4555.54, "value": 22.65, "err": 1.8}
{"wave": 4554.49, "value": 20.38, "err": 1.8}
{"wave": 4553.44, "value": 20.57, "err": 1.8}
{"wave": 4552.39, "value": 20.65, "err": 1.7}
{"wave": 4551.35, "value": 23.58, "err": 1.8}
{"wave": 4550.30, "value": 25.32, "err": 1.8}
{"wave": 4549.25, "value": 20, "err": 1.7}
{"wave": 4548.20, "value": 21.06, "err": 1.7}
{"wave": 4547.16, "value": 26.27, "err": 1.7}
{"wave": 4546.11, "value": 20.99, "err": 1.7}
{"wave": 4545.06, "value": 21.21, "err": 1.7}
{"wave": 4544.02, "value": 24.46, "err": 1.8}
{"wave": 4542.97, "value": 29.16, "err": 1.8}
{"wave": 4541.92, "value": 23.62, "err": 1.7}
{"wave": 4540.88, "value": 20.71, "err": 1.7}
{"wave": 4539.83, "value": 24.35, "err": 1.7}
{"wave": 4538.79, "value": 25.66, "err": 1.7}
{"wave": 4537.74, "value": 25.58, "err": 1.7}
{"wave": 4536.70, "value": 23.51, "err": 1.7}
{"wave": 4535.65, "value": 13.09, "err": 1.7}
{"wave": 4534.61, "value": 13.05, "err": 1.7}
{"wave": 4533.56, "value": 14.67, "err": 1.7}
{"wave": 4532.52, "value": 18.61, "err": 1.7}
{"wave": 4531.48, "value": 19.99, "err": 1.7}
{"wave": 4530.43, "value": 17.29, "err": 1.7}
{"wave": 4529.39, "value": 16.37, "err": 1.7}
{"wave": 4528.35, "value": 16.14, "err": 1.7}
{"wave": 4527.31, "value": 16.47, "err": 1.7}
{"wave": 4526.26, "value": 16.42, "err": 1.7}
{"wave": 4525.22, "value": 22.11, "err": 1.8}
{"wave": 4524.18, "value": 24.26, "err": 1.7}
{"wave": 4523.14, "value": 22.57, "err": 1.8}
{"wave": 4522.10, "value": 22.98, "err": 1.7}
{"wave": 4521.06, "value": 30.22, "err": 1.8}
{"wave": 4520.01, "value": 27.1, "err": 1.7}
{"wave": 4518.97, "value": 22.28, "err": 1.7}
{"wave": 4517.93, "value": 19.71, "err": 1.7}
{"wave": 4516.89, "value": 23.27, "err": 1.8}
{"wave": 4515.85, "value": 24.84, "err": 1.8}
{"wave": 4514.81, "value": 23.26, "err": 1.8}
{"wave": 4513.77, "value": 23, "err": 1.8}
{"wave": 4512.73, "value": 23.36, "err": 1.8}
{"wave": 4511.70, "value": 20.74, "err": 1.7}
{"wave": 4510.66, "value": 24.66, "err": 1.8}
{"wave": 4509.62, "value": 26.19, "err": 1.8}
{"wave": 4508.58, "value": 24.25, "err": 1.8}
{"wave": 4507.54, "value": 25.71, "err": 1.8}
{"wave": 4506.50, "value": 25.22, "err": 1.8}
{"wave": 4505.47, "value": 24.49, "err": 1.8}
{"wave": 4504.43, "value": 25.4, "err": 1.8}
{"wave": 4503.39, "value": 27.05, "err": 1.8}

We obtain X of 2.1 A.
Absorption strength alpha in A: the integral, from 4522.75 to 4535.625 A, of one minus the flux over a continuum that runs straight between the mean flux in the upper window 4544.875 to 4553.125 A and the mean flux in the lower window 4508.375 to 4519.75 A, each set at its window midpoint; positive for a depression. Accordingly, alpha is 2.8 A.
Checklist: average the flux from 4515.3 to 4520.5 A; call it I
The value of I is 23.4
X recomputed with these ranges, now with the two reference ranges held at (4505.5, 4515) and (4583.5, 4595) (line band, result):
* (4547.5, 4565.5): 0.7 A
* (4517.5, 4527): 0.5 A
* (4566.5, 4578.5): -1.0 A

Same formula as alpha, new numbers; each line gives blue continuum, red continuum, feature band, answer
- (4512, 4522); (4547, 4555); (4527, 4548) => 1.99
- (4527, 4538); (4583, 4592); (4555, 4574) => -3.03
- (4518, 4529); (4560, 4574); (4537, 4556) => 1.08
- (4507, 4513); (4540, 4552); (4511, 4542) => 3.44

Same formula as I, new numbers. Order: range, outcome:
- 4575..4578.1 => 28.3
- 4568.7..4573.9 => 26.8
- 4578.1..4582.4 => 22.6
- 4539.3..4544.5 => 24.5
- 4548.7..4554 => 22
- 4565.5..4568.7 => 28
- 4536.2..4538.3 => 24.6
